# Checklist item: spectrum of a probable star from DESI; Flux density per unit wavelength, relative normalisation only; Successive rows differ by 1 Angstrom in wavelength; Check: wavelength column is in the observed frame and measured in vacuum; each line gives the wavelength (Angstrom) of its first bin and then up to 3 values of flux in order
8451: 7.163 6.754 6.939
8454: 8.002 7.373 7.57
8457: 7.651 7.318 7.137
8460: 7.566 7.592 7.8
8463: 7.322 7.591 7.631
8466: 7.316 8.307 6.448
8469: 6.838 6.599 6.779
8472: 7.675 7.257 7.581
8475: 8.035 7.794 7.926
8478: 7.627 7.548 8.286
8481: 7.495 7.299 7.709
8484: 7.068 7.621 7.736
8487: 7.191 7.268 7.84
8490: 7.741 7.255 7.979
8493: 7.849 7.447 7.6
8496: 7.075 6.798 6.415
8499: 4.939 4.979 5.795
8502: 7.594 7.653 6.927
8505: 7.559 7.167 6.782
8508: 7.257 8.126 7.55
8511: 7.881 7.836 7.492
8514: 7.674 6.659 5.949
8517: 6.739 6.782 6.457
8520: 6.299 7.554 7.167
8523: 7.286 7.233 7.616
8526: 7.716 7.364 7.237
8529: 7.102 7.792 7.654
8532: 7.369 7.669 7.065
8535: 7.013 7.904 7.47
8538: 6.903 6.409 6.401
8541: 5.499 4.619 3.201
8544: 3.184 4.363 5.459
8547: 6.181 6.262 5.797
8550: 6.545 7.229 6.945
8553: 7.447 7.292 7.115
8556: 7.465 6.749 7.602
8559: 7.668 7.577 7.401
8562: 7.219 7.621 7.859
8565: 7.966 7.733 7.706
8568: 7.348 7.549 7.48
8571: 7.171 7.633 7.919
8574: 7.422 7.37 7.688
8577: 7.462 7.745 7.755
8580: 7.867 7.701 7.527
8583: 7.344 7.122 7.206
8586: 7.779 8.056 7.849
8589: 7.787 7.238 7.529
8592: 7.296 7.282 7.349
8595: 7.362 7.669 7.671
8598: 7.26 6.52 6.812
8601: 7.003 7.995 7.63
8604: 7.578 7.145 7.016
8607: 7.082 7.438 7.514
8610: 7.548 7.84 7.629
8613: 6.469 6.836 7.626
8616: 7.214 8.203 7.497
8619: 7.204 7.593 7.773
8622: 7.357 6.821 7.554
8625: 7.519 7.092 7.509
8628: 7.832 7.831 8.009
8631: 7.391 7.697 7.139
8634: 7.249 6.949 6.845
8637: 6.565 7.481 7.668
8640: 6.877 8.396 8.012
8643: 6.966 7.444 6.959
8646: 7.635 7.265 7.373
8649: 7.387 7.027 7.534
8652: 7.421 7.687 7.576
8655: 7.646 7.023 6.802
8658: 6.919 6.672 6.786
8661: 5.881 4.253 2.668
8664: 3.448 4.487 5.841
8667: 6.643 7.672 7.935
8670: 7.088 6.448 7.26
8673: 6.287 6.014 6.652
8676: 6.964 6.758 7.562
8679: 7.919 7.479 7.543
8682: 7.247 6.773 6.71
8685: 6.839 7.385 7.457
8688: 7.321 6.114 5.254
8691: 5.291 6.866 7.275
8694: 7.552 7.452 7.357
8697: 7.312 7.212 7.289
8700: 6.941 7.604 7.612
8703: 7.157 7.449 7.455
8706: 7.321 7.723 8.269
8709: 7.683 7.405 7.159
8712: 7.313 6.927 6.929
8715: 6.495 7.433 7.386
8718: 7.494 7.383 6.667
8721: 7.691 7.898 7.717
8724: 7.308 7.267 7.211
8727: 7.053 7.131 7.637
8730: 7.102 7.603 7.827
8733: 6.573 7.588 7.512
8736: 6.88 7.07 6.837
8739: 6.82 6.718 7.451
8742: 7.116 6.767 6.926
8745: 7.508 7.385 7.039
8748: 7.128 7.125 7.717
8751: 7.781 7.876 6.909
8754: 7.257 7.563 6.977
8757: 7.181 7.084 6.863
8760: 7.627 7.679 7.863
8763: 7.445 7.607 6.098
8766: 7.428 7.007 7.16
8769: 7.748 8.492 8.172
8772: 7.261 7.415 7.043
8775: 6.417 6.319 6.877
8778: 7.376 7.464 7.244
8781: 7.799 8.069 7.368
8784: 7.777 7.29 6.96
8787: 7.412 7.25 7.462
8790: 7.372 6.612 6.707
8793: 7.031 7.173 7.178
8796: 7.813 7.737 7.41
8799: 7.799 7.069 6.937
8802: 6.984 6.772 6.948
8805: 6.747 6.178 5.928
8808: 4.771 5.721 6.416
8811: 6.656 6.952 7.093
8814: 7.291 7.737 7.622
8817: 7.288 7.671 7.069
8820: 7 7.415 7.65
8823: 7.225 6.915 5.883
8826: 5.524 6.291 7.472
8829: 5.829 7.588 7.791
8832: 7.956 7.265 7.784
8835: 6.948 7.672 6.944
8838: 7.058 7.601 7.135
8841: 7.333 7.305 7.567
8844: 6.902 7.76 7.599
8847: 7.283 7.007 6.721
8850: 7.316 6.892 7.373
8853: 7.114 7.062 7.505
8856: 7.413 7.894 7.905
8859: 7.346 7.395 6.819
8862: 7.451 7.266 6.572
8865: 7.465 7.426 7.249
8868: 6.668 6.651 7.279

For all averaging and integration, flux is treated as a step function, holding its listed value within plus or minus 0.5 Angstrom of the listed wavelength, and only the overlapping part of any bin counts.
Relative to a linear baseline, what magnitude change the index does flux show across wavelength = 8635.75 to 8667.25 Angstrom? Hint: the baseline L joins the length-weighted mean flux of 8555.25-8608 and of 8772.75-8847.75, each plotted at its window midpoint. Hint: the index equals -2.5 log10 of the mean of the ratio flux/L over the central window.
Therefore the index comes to 0.099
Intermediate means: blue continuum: 7.47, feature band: 6.72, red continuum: 7.1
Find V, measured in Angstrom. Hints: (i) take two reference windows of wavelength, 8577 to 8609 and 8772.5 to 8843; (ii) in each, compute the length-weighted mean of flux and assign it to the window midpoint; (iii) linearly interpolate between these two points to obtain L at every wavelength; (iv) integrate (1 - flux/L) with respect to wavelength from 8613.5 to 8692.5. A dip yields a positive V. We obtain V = 3.84 Angstrom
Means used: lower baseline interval 7.44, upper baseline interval 7.09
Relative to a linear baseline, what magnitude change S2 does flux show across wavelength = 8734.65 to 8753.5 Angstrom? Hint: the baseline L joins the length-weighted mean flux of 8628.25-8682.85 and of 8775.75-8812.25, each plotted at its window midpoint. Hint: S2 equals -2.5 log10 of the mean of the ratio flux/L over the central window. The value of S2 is -0.03 mag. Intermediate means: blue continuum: 6.93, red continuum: 7.02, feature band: 7.19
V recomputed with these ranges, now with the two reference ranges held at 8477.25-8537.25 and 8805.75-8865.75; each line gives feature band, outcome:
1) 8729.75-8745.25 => 0.01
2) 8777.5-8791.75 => -0.51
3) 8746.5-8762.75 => -0.50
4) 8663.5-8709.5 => 1.37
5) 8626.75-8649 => -0.68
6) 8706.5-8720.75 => -0.31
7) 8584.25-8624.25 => -1.08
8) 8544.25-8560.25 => 1.26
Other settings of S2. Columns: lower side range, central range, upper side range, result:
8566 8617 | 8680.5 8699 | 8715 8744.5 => 0.052 mag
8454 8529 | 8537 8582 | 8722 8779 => 0.057 mag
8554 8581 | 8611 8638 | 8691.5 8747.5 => 0.010 mag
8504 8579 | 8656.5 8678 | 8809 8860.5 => 0.148 mag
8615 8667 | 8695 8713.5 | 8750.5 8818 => -0.047 mag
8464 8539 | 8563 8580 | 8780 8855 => -0.056 mag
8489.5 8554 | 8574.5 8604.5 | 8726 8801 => -0.079 mag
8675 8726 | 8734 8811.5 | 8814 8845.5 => 0.008 mag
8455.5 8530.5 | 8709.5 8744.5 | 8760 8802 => 0.016 mag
